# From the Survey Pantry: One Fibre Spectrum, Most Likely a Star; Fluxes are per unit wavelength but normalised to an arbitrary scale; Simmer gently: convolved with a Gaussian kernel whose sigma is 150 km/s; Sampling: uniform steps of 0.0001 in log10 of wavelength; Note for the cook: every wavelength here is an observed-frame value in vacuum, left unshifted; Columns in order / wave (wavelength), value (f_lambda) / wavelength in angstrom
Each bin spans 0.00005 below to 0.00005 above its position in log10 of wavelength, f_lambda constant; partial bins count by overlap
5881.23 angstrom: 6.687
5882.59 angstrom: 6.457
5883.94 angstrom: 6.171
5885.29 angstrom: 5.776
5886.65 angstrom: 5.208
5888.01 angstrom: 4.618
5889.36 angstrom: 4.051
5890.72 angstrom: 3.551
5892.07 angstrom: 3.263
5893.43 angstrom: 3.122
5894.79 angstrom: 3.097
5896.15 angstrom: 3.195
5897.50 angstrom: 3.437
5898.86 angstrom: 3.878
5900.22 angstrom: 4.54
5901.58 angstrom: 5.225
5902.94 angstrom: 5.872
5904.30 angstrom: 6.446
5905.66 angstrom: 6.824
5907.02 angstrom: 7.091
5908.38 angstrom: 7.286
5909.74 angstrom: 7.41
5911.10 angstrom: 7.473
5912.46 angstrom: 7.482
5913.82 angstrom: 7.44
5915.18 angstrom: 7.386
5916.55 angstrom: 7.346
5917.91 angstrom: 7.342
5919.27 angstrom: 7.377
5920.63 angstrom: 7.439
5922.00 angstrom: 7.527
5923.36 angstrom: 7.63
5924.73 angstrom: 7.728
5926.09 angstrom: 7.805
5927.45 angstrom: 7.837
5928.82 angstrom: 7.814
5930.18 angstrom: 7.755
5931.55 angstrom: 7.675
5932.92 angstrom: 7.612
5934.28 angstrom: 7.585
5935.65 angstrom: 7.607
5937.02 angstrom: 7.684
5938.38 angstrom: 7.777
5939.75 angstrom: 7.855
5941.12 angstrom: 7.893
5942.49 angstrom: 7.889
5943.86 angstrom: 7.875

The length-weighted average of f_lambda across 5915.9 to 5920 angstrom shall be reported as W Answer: 7.37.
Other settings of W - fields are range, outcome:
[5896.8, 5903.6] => 4.58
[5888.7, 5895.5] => 3.41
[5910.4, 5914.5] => 7.47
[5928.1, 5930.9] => 7.77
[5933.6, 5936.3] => 7.59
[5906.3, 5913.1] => 7.35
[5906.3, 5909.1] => 7.19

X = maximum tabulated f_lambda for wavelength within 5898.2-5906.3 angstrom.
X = 6.824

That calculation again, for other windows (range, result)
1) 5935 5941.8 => 7.893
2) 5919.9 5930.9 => 7.837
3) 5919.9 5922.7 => 7.527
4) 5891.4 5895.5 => 3.263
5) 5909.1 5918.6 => 7.482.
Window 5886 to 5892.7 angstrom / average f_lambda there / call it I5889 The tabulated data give 4.14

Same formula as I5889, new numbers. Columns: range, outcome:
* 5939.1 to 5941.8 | 7.87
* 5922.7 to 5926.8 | 7.73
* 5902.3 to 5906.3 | 6.38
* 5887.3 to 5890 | 4.35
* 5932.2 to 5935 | 7.6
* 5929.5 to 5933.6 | 7.68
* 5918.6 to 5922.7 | 7.45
